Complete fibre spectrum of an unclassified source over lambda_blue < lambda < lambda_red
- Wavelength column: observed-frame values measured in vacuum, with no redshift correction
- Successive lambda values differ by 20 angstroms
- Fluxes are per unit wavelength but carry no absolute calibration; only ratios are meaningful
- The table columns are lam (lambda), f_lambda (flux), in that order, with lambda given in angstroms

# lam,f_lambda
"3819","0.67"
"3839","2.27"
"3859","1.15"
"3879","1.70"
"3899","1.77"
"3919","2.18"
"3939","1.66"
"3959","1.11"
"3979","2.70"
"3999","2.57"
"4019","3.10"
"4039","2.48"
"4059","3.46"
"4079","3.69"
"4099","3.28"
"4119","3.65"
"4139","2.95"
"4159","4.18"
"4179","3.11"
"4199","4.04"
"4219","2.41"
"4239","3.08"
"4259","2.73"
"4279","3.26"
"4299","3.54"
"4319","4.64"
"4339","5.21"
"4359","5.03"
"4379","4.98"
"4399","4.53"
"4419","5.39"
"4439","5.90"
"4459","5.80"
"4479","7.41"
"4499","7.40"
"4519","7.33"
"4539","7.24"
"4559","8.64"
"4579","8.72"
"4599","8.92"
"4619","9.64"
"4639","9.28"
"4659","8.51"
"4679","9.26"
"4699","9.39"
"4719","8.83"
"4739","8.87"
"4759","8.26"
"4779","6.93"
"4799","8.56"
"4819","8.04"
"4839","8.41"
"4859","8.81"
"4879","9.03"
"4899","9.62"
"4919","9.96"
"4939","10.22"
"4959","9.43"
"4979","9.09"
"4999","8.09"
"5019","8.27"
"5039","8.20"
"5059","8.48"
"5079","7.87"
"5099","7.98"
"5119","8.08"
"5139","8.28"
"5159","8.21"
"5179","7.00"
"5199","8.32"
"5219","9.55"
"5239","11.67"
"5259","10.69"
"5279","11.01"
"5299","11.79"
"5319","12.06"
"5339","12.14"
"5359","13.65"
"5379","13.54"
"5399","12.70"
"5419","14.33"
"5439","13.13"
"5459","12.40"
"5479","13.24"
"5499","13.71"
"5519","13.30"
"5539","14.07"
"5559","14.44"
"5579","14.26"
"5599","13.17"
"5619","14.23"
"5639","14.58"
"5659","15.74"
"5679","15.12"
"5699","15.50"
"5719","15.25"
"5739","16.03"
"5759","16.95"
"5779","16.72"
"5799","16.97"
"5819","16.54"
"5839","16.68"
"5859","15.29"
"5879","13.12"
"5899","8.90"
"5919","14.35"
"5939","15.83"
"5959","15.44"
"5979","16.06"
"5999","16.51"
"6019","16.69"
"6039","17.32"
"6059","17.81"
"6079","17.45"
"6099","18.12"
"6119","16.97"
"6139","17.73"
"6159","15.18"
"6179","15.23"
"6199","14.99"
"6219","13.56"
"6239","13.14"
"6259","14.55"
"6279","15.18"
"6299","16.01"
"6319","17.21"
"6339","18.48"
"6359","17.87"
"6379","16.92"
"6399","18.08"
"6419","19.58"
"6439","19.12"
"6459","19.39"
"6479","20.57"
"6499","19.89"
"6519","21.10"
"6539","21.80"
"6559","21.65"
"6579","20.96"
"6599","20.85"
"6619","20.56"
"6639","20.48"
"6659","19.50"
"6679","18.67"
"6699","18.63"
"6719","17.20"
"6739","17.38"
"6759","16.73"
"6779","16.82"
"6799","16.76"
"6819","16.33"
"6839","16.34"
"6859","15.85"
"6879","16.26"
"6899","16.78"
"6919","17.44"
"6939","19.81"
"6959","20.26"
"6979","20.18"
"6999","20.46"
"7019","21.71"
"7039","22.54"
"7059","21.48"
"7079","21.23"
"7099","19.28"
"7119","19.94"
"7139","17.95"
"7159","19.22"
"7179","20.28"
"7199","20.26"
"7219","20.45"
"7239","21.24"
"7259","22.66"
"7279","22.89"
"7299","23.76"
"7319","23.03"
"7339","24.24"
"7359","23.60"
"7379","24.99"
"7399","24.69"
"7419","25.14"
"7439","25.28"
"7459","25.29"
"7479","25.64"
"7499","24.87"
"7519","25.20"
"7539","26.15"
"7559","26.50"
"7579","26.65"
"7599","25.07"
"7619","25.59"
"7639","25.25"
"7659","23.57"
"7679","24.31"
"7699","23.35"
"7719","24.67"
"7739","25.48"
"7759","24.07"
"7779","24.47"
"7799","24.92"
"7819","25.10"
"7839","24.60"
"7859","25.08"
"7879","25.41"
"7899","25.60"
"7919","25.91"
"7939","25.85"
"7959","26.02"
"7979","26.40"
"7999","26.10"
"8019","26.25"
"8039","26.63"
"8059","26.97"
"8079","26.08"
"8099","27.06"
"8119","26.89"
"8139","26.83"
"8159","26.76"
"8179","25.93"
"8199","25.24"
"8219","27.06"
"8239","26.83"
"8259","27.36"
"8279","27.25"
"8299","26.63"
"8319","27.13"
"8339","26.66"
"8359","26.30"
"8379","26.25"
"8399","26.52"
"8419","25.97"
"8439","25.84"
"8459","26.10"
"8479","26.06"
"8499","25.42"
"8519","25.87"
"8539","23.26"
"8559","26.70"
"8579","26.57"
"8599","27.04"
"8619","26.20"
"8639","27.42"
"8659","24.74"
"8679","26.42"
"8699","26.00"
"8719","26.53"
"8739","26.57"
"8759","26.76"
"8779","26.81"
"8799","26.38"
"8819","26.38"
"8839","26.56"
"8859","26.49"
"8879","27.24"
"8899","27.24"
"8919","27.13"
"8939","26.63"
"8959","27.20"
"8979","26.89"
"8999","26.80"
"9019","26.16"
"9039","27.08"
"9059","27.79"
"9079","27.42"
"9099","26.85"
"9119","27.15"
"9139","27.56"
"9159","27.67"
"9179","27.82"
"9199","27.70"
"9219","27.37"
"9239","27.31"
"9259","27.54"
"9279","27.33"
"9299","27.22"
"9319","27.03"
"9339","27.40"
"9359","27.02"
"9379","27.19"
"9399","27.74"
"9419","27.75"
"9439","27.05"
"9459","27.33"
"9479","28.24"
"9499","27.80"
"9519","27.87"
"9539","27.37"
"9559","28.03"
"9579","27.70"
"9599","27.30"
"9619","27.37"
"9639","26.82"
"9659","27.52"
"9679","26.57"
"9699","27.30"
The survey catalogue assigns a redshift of 0.000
